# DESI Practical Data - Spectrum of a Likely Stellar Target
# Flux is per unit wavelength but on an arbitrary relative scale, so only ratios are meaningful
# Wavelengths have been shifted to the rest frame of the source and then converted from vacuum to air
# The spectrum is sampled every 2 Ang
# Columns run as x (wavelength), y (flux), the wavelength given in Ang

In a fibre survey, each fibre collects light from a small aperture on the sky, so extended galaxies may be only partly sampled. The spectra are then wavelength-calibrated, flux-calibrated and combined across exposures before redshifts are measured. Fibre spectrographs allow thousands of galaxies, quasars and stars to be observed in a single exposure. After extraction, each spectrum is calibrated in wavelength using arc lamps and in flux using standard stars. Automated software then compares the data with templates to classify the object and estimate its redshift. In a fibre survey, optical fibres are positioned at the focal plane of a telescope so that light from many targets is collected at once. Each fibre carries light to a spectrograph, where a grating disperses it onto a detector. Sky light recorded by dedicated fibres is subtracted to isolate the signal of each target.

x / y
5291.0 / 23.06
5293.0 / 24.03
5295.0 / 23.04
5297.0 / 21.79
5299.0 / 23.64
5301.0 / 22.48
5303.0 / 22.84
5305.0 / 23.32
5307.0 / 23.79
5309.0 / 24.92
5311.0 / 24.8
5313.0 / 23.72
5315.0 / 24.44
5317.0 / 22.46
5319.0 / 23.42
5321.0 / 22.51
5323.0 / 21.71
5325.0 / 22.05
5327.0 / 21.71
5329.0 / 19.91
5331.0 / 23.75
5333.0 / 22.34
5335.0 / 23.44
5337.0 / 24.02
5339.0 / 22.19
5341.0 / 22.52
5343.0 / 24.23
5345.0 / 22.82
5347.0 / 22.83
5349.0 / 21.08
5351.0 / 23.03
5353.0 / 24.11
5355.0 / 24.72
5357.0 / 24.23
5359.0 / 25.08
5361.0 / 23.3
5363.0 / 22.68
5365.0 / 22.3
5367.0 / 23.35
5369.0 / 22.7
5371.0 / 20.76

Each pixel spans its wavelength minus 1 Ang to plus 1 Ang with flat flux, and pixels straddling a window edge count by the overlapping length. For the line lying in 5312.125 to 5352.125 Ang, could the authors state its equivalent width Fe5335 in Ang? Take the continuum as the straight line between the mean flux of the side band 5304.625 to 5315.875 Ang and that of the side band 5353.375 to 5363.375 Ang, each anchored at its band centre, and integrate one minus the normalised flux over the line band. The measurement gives 2.4 Ang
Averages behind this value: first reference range 24.2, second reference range 24.1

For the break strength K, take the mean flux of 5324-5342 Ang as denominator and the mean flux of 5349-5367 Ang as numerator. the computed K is 1.0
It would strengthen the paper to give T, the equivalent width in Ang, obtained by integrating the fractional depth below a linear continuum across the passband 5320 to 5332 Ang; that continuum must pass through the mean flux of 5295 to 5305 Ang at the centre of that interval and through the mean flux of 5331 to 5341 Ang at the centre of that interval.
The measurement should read 0.5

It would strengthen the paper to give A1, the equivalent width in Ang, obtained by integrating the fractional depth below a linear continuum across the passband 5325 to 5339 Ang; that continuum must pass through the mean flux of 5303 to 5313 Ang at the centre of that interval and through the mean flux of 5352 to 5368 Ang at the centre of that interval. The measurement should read 0.83 Ang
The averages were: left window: 24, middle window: 22.5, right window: 23.7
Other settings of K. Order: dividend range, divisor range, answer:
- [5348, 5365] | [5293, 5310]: 1.01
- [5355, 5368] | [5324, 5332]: 1.08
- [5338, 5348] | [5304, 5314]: 0.95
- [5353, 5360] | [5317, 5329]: 1.11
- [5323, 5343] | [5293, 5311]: 0.96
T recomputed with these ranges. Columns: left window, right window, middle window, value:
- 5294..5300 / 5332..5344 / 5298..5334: 0.0 Ang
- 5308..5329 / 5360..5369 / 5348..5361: -0.4 Ang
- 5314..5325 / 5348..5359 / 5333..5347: 0.1 Ang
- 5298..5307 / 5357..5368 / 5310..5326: 0.1 Ang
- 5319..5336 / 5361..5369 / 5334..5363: -1.0 Ang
